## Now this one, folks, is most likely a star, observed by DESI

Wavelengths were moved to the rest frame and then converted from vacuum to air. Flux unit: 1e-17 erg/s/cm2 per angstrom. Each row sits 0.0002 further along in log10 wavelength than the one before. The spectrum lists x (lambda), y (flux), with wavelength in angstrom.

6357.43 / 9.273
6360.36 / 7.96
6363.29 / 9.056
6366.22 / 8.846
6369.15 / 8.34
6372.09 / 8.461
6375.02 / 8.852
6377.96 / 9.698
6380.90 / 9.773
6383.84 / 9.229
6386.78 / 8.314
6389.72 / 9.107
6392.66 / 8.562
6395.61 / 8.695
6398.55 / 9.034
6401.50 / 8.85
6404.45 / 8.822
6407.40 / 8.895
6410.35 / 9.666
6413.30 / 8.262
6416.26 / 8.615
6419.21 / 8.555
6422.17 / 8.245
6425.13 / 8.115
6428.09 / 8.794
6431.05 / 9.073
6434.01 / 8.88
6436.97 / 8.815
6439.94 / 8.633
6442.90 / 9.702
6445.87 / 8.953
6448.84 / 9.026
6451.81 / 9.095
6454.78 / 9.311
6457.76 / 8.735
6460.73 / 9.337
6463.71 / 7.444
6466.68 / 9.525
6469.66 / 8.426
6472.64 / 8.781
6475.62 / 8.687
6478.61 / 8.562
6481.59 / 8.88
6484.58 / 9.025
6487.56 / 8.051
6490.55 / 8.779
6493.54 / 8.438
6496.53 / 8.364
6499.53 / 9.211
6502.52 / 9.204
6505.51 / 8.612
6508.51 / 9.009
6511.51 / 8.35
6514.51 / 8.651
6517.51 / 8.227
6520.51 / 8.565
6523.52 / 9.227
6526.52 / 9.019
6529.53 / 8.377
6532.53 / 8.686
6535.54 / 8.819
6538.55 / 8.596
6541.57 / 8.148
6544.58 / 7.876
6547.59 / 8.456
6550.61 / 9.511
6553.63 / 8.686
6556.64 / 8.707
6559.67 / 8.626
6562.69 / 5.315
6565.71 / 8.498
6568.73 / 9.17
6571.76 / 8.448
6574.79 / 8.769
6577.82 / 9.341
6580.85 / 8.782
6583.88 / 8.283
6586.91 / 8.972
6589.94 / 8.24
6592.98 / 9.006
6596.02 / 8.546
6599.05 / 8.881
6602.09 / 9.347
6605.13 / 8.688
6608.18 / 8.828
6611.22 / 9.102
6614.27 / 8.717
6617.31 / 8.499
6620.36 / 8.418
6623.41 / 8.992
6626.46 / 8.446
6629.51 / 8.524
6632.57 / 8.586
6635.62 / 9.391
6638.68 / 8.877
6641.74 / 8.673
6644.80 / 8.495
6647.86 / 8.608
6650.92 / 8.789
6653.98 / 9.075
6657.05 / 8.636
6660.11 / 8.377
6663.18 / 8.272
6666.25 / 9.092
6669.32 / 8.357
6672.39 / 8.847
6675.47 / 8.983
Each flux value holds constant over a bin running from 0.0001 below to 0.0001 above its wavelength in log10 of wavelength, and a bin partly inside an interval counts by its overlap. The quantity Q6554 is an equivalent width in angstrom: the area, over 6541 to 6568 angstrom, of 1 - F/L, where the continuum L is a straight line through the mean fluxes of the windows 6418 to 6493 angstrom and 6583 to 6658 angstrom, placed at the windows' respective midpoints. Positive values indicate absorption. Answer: 1.6 angstrom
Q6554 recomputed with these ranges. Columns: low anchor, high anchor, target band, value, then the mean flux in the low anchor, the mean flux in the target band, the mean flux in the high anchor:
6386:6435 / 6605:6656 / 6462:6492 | 0.4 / 8.74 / 8.62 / 8.75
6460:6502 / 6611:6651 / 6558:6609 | 0.8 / 8.68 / 8.57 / 8.71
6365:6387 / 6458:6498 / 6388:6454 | -0.1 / 8.97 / 8.84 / 8.64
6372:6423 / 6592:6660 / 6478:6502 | 0.4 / 8.89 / 8.69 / 8.77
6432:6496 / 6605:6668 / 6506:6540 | 0.4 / 8.81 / 8.68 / 8.72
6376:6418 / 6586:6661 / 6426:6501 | 0.7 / 8.96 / 8.81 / 8.75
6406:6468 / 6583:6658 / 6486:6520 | 0.7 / 8.84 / 8.63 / 8.75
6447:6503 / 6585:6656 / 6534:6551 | 0.5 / 8.78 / 8.5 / 8.77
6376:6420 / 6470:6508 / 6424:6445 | -0.1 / 8.94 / 8.88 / 8.71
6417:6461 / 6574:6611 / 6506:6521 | 0.5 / 8.87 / 8.56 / 8.82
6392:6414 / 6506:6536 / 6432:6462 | -0.8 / 8.88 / 9.05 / 8.69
